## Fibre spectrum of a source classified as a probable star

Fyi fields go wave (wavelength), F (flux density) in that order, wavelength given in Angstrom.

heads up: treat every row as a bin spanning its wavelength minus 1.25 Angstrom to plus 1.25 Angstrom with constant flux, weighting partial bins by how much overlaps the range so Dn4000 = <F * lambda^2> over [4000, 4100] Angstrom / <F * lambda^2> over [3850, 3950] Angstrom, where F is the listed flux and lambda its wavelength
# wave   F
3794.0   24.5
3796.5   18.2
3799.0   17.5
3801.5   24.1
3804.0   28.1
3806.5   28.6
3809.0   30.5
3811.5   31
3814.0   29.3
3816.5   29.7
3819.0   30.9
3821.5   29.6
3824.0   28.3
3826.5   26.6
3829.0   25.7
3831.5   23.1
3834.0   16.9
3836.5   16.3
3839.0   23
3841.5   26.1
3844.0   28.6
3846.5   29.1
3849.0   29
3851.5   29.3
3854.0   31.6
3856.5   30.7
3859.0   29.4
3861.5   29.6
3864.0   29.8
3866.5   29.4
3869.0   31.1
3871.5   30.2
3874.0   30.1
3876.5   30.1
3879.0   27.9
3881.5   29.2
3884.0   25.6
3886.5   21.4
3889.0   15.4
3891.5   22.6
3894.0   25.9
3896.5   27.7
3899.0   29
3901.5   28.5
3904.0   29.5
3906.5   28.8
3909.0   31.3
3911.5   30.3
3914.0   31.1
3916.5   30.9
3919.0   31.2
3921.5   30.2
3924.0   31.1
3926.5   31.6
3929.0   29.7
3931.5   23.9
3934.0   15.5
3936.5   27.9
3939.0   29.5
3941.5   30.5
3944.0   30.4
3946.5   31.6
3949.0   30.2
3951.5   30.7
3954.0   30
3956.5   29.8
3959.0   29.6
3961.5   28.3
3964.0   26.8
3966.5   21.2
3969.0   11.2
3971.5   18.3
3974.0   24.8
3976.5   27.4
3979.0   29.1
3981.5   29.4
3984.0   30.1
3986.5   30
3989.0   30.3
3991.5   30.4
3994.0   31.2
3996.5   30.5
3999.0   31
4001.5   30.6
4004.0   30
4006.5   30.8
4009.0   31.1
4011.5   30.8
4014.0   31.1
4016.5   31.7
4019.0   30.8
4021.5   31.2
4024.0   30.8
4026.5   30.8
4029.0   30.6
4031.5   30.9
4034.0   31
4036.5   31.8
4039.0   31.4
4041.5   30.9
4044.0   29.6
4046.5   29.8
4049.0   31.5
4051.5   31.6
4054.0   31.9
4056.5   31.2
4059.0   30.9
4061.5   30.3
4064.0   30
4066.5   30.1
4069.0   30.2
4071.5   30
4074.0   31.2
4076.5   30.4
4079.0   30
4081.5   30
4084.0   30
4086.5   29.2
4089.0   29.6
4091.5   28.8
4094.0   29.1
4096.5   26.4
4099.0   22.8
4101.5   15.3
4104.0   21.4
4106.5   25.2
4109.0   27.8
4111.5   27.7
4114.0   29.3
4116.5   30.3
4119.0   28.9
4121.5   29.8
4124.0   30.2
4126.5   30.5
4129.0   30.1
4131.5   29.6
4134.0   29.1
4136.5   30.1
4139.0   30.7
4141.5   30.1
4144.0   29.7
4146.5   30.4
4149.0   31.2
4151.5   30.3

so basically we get 1.15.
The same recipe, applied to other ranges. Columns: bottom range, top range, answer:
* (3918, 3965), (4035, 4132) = 1.08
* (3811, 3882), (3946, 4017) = 1.09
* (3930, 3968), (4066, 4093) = 1.16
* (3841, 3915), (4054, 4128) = 1.12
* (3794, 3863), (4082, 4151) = 1.23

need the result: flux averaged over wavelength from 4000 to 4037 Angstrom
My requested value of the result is 30.9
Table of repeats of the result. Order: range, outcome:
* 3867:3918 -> 27.9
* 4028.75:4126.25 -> 29.2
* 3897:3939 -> 28.8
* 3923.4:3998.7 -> 27.7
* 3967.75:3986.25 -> 24.6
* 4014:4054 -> 31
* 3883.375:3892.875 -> 21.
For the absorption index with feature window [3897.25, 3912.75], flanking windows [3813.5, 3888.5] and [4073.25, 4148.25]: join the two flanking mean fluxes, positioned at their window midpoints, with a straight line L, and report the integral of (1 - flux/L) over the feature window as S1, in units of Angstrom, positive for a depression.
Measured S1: -1.04 Angstrom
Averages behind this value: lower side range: 27.4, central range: 29.5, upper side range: 28.5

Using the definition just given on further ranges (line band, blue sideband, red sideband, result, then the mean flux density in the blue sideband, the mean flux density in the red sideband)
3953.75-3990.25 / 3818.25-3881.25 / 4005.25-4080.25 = 4.1 Angstrom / 27.7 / 30.8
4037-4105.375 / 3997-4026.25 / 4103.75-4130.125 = 1.3 Angstrom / 30.9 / 28.5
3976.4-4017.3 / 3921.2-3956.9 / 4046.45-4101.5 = -1.9 Angstrom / 28.8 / 29.4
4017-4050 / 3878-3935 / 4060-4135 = -3.3 Angstrom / 27.4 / 28.4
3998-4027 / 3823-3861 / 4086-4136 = -4.1 Angstrom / 26.3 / 27.6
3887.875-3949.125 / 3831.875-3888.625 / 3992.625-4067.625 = 0.7 Angstrom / 27.2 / 30.9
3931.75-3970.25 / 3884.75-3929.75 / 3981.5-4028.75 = 3.2 Angstrom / 28.1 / 30.7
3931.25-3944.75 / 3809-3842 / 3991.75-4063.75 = 1.2 Angstrom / 26.1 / 30.9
